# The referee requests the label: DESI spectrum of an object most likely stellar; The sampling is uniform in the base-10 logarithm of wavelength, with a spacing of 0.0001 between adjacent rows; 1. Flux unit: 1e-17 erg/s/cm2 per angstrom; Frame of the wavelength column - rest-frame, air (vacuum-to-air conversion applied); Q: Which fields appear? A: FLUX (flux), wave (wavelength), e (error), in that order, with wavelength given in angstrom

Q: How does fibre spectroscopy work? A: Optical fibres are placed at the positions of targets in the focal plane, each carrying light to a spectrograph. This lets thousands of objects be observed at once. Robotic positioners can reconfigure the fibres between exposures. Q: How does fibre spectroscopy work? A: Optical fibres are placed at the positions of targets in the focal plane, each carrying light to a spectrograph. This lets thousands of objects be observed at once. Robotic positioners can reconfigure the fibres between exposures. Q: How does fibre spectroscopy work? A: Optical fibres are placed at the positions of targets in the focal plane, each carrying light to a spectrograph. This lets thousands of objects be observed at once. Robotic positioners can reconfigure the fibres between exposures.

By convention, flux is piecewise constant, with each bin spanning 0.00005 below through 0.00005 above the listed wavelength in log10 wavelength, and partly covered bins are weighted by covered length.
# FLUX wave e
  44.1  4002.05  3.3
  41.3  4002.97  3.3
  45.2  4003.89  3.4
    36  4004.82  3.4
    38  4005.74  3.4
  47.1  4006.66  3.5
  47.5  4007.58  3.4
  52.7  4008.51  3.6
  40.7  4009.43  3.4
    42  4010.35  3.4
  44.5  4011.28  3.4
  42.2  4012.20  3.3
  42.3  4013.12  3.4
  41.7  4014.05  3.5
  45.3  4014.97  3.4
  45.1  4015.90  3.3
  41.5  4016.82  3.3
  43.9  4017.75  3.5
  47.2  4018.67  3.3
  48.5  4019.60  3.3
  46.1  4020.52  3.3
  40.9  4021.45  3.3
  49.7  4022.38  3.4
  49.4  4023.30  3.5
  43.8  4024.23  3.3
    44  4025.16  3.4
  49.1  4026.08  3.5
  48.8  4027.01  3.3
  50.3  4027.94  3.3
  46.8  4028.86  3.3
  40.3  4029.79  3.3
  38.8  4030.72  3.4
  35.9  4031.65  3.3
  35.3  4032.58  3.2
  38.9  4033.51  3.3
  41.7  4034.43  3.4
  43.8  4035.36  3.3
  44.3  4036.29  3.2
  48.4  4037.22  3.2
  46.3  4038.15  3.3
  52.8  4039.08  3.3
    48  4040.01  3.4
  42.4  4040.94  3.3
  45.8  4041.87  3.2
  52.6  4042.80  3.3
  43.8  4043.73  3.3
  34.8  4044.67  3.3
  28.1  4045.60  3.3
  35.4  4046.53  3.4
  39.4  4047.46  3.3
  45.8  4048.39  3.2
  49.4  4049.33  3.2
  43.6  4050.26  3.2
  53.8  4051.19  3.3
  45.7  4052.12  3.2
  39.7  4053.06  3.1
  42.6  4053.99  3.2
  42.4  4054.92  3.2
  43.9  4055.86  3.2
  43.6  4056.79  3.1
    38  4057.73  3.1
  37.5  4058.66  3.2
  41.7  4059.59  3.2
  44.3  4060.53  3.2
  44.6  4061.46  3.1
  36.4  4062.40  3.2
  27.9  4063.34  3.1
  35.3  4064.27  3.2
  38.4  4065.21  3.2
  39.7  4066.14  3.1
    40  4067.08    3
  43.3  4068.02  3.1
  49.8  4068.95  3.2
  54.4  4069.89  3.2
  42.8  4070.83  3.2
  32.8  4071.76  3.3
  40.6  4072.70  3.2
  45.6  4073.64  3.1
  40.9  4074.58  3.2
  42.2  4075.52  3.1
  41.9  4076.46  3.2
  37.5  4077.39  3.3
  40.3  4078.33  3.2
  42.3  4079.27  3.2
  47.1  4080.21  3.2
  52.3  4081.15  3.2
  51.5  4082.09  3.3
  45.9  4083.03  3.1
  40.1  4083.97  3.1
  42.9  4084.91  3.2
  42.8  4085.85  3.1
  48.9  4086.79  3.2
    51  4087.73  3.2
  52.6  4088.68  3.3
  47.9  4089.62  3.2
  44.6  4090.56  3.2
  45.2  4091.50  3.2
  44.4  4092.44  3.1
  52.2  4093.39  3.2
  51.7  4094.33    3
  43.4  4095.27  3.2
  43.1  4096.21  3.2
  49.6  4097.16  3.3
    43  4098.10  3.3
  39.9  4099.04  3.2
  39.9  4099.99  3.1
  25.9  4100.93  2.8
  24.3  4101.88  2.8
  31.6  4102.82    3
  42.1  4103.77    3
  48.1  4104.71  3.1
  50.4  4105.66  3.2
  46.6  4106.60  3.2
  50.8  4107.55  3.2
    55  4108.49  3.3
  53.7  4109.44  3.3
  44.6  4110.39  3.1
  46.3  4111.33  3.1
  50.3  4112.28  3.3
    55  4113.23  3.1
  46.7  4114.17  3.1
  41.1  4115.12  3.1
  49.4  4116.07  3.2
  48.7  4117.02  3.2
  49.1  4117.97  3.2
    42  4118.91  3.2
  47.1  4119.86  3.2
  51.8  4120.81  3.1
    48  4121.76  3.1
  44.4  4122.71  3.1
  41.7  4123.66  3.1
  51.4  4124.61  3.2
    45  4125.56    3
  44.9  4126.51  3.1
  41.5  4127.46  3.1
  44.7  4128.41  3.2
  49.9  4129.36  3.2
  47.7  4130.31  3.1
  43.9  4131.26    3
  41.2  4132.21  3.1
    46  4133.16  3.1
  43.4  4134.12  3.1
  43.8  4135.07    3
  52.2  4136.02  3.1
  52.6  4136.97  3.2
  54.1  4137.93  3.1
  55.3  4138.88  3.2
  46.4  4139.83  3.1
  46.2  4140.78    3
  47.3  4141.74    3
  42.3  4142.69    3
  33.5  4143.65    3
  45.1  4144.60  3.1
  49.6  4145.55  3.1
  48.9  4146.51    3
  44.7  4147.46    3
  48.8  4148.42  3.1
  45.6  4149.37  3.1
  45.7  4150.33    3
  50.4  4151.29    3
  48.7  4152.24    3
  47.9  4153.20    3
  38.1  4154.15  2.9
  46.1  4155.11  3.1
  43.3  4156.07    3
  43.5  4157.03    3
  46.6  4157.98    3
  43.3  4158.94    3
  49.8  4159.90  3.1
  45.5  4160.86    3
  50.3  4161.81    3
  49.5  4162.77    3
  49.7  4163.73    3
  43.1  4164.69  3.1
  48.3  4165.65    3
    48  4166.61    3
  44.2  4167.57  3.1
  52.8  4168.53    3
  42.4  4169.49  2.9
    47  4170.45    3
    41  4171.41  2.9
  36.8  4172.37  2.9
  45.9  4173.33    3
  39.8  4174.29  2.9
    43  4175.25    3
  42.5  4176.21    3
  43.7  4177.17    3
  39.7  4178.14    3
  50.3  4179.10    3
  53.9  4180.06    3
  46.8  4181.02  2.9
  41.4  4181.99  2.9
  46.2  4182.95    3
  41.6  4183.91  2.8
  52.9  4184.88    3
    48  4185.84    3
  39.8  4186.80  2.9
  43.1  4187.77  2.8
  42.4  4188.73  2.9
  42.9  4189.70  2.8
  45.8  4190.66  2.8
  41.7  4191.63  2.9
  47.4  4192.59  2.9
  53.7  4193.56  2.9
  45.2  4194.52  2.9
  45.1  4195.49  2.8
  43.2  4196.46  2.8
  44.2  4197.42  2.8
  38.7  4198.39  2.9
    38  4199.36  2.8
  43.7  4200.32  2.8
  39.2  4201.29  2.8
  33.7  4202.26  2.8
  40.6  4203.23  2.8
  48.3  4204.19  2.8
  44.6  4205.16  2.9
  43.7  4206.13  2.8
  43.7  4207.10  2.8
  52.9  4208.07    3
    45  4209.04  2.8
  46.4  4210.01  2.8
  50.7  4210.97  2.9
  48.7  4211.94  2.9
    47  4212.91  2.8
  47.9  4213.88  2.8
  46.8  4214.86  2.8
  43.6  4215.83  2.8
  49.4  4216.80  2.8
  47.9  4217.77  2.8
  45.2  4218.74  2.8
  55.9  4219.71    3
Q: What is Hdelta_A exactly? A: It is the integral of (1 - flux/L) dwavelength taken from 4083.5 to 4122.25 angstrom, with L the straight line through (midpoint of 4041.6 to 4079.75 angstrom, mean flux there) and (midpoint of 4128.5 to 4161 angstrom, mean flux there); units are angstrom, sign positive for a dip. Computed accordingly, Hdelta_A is -1.4 angstrom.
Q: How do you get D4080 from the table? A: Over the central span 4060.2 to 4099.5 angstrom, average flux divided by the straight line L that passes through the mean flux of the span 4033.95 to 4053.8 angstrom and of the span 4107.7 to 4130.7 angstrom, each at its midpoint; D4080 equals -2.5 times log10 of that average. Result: 0.05 mag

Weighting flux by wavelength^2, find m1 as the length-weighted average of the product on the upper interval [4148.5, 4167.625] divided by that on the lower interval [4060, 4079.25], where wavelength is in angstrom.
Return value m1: 1.18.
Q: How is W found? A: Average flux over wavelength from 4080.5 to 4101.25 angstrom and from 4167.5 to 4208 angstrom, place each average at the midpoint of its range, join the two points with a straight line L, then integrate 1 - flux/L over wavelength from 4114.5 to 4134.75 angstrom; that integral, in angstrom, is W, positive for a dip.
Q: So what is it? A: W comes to -0.4 angstrom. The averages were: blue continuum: 45.6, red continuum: 44.1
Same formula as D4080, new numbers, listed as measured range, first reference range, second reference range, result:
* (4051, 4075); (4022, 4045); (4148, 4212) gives 0.08 mag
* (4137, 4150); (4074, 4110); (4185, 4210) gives -0.06 mag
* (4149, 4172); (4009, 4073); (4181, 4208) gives -0.06 mag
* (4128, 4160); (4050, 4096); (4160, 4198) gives -0.04 mag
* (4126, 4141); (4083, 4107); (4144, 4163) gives -0.04 mag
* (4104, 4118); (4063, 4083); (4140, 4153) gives -0.11 mag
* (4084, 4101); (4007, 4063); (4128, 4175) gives -0.01 mag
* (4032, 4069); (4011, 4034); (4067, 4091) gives 0.06 mag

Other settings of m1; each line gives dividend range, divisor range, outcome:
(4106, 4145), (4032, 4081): 1.15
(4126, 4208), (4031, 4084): 1.12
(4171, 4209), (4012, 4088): 1.09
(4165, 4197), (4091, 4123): 1.03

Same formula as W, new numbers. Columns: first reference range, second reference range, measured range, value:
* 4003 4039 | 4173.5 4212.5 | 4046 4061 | 0.5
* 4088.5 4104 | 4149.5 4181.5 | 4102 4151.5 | -3.3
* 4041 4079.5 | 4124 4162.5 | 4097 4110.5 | 0.4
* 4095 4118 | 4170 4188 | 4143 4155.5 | -0.3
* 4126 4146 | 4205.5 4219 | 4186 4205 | 1.5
